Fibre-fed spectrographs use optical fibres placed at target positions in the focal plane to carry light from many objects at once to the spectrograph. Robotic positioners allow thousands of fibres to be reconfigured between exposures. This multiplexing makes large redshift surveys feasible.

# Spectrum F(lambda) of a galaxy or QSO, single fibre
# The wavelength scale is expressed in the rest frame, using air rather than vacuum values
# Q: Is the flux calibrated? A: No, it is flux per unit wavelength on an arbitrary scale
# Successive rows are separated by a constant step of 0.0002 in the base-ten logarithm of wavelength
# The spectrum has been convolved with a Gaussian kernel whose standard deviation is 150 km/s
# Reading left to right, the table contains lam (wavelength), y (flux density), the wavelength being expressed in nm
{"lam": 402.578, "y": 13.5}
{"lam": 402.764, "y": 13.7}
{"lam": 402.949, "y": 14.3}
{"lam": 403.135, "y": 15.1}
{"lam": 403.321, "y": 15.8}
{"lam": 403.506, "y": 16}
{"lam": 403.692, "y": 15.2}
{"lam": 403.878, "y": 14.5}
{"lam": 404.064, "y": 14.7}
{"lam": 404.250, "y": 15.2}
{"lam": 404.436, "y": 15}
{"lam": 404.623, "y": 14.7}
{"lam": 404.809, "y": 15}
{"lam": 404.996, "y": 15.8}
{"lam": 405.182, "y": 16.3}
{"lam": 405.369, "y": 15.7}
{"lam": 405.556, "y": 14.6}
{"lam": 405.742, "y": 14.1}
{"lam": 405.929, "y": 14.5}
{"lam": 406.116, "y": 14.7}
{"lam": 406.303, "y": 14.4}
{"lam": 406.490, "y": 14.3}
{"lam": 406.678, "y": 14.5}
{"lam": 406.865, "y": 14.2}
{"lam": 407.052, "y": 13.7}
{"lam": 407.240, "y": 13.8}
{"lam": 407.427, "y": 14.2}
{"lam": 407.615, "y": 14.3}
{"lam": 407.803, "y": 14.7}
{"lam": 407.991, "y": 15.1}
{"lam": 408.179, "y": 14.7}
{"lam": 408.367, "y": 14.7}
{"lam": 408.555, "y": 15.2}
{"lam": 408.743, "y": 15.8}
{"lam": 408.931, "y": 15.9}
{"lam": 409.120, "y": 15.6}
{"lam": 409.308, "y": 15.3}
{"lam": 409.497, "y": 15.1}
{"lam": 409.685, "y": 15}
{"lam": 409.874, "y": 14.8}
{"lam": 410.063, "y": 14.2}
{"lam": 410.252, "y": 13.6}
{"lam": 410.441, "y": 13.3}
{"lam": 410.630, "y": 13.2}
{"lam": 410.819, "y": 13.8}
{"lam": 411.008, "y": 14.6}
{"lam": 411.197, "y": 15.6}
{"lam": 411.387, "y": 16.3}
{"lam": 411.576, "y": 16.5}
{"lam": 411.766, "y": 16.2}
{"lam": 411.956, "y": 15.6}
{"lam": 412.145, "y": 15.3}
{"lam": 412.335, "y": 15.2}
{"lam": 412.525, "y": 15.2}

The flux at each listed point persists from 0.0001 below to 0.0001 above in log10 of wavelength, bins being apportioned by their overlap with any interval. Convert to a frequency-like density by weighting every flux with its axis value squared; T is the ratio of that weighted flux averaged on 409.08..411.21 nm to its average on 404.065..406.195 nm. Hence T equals 1.0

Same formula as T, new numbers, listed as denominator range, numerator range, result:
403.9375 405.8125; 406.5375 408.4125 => 0.96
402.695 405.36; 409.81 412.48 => 1.02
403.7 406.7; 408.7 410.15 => 1.04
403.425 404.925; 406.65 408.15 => 0.97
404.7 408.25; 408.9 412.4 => 1.04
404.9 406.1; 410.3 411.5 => 0.98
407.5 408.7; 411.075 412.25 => 1.09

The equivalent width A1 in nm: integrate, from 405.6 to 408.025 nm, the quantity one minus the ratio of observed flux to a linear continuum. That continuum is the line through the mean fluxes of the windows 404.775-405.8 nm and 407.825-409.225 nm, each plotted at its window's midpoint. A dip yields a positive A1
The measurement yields 0.151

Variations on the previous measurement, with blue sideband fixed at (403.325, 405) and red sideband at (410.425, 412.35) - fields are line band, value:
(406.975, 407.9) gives 0.06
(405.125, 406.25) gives 0.02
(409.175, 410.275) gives 0.03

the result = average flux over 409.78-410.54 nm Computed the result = 14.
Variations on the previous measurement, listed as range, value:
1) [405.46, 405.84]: 14.4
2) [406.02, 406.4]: 14.6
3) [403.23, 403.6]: 15.9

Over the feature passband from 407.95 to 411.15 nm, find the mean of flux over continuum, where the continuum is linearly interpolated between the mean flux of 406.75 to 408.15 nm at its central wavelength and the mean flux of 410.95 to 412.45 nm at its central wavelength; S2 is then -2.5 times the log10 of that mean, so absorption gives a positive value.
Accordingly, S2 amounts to 0.02 mag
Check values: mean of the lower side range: 14.3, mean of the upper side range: 15.7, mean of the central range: 14.7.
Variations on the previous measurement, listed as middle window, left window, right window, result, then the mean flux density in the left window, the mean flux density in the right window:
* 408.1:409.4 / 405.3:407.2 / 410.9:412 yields -0.02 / 14.4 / 15.8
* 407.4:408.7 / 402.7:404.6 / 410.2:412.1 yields 0.01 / 15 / 14.9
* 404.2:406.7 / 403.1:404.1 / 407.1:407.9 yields -0.01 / 15.3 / 14.2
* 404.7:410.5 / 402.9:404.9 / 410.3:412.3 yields 0.02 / 15.1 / 15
